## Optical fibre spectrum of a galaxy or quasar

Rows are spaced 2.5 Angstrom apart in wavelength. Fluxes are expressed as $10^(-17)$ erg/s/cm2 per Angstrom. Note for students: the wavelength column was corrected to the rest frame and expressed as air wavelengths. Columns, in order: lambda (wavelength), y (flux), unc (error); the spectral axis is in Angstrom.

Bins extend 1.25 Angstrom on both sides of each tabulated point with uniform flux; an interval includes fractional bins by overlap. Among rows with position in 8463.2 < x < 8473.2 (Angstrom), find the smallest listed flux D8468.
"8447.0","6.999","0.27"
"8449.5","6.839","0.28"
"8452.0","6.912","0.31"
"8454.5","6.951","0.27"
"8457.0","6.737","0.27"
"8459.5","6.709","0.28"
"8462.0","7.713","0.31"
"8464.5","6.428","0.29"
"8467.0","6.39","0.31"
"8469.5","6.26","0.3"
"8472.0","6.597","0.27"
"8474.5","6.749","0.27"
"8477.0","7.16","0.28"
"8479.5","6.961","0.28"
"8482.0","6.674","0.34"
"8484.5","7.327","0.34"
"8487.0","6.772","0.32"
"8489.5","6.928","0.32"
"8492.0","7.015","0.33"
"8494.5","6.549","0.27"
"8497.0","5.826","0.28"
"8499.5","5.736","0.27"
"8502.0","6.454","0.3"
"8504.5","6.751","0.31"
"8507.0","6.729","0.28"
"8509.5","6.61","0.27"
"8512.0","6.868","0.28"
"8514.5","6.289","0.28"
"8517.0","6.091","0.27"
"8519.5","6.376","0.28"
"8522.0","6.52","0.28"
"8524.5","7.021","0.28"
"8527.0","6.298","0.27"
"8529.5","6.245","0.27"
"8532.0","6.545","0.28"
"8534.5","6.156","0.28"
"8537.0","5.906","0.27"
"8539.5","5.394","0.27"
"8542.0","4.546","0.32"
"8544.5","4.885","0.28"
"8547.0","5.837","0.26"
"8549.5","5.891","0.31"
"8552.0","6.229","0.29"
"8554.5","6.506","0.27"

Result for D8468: 6.26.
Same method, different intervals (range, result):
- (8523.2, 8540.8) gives 5.394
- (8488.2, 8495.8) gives 6.549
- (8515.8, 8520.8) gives 6.091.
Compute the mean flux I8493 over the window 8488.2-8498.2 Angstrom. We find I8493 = 6.58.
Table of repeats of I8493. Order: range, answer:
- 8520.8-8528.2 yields 6.62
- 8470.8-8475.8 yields 6.68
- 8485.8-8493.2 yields 6.91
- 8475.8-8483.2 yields 6.93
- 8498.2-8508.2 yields 6.41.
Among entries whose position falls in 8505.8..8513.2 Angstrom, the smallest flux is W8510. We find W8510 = 6.61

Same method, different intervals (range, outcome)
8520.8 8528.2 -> 6.298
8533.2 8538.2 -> 5.906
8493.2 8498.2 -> 5.826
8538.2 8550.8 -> 4.546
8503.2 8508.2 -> 6.729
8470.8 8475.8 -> 6.597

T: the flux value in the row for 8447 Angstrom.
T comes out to 6.999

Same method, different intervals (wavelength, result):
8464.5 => 6.428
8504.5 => 6.751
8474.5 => 6.749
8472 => 6.597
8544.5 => 4.885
